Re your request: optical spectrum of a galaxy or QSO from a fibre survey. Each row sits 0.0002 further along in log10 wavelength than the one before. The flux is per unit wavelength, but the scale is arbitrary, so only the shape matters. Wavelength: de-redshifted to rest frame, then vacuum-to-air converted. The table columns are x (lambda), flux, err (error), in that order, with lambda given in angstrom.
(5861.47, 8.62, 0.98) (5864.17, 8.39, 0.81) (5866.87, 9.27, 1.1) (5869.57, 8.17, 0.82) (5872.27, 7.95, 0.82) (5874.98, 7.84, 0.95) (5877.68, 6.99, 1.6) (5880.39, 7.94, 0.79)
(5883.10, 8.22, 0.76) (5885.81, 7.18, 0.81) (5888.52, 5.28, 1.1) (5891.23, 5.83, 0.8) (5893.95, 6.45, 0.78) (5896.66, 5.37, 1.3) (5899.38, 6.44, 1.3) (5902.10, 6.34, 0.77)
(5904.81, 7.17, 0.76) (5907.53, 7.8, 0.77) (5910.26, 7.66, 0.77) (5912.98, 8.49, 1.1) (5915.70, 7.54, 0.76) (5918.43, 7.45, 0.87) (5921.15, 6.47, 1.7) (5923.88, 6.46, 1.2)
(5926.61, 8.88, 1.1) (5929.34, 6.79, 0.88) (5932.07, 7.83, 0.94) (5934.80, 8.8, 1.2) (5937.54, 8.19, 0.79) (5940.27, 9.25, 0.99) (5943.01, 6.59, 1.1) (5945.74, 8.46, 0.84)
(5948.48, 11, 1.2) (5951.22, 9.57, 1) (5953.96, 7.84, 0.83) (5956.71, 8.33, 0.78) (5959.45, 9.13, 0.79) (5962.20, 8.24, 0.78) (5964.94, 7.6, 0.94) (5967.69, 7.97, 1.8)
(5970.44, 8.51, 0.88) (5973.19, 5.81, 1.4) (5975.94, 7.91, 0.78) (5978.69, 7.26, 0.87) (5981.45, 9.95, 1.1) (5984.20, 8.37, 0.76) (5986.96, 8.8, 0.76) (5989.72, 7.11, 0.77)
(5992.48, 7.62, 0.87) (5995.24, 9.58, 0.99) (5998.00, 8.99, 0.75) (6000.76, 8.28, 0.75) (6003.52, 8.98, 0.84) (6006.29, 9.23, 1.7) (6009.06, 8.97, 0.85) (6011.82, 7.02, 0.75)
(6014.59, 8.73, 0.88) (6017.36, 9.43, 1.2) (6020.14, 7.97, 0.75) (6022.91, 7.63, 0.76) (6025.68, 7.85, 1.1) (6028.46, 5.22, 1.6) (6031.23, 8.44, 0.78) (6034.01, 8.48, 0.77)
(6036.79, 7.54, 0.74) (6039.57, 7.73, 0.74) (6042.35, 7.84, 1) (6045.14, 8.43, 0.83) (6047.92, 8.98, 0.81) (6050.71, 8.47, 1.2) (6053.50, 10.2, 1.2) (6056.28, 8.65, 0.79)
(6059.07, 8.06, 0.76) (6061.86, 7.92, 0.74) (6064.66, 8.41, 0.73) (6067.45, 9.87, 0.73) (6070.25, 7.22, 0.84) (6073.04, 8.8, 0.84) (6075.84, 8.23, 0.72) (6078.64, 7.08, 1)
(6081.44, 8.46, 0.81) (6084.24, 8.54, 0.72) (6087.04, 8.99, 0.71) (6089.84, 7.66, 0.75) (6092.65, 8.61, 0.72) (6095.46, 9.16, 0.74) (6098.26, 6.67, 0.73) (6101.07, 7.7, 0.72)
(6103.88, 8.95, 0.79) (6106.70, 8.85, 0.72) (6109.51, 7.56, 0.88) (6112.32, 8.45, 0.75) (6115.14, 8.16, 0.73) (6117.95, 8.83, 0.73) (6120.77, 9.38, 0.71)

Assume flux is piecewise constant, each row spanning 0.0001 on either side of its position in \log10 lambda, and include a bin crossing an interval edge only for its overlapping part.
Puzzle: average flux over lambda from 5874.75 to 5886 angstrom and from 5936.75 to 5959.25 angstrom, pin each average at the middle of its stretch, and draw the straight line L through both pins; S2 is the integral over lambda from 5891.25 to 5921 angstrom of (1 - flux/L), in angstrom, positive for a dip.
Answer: 4.0 angstrom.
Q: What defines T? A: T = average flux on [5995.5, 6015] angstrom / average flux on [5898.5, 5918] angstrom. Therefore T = 1.17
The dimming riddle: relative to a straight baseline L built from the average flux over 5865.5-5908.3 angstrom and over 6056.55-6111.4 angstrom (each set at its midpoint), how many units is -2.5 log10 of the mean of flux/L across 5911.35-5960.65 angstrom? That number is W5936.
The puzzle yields -0.10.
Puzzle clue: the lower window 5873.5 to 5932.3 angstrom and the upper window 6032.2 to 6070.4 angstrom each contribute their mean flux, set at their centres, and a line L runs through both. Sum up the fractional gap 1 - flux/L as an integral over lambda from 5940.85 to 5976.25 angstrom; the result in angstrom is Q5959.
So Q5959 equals -3.1 angstrom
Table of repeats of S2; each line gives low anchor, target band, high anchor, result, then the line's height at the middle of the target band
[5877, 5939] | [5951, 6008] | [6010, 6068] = -4.1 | 7.76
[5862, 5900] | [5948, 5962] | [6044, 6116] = -2.3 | 7.69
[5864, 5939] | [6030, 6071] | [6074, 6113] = -2.1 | 8.03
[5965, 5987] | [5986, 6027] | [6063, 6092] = -1.6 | 8.1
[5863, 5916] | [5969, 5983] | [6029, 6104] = -0.2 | 7.79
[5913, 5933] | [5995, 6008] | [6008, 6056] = -1.6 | 7.97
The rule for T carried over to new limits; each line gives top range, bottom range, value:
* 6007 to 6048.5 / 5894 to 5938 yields 1.10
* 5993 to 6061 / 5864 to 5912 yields 1.16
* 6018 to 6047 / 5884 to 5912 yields 1.18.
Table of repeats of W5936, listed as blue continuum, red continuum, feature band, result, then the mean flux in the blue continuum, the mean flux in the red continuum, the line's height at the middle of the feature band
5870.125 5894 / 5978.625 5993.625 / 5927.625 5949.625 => -0.08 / 7.14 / 8.27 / 7.76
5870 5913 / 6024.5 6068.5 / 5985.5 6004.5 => -0.08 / 7.04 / 8.25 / 7.84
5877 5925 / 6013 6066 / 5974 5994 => -0.05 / 6.95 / 8.2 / 7.7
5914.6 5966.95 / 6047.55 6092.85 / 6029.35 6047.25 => 0.05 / 8.13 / 8.46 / 8.38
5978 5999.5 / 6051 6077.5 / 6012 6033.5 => 0.09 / 8.5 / 8.57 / 8.53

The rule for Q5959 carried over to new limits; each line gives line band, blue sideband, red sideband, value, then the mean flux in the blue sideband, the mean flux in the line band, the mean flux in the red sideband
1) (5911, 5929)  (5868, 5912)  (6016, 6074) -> -0.5 angstrom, 7.06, 7.51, 8.24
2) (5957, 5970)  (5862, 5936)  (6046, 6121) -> -0.9 angstrom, 7.38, 8.26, 8.42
